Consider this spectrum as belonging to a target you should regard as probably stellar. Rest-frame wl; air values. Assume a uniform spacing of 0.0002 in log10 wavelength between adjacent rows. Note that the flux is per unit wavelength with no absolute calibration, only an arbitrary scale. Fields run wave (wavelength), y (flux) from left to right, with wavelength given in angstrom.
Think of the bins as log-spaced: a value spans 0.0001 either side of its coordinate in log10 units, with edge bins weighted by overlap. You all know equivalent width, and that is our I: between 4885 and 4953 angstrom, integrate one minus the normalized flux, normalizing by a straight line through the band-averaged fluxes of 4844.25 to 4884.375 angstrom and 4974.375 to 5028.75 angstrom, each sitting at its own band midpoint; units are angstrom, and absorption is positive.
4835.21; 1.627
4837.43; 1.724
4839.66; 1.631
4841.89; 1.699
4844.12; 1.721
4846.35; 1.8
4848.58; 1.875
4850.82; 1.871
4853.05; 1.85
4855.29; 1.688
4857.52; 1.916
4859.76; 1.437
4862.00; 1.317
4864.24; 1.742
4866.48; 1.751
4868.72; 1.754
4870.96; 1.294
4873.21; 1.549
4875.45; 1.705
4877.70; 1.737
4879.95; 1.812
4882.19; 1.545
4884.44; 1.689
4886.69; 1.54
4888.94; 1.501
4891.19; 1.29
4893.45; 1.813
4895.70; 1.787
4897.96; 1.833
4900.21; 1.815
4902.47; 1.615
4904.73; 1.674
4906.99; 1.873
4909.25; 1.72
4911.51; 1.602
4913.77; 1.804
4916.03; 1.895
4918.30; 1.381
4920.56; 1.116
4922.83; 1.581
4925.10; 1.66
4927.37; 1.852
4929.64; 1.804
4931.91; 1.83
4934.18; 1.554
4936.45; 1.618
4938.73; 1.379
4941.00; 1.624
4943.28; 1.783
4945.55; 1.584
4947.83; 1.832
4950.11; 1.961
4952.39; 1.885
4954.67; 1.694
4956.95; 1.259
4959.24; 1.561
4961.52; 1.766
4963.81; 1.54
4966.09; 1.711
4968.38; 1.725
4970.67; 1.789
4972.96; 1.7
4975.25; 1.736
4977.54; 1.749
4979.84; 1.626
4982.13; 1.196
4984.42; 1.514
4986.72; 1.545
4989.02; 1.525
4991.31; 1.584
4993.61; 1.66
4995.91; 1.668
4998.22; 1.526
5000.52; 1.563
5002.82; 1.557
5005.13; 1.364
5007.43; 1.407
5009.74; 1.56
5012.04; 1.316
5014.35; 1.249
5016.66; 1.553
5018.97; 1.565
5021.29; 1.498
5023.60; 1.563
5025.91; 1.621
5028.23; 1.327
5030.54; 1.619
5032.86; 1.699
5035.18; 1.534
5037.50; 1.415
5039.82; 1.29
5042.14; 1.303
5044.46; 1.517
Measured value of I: -2.2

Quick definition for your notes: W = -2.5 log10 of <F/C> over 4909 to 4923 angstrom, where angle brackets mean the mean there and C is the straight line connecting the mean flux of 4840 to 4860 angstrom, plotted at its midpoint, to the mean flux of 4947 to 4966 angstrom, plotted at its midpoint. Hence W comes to 0.093 mag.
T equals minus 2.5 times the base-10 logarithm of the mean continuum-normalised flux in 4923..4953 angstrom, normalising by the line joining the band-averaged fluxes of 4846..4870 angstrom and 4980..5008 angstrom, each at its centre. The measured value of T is -0.07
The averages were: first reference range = 1.72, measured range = 1.71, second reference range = 1.52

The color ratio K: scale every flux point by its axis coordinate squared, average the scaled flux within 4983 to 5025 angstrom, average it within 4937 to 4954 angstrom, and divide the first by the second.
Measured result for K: 0.9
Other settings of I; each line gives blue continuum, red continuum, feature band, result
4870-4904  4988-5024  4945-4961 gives -1.3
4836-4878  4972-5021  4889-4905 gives -0.4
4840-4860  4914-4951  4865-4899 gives 1.7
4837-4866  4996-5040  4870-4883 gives 0.5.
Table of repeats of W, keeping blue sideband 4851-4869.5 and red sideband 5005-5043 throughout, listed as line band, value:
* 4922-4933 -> -0.10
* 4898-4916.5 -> -0.08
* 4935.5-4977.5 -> -0.08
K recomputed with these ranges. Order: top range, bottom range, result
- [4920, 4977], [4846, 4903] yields 1.03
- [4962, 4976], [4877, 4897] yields 1.08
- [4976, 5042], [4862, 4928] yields 0.96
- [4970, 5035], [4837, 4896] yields 0.98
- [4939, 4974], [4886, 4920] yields 1.03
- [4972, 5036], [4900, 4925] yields 0.97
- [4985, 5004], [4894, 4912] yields 0.94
